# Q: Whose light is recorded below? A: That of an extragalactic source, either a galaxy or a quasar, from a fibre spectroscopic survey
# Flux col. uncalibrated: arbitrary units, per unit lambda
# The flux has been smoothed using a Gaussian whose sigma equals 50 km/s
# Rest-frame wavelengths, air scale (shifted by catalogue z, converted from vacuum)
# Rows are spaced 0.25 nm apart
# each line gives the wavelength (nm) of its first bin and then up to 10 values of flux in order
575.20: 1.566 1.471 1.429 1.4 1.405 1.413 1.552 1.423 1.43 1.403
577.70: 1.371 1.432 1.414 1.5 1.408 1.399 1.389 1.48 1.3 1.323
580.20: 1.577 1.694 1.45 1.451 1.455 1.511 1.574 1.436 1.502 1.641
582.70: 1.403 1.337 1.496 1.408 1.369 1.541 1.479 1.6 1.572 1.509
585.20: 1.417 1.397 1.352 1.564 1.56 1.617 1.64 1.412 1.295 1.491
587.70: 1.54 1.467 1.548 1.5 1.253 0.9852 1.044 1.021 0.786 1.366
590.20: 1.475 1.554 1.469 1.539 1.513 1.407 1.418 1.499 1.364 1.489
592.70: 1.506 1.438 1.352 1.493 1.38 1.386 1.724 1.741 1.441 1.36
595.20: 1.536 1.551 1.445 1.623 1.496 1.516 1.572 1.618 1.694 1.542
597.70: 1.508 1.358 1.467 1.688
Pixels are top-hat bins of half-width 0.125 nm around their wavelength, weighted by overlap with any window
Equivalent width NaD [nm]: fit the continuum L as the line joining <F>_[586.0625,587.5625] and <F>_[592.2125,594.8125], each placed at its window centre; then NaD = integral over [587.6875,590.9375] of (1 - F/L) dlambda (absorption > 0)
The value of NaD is 0.41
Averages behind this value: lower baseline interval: 1.5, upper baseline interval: 1.49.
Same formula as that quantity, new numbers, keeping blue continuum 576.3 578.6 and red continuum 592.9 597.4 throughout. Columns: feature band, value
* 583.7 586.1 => -0.02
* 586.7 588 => 0.02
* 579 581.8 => -0.04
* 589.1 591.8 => 0.31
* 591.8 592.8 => 0.03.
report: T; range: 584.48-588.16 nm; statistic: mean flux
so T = 1.49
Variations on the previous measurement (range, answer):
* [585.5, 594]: 1.4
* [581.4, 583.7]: 1.47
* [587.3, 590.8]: 1.32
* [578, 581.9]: 1.46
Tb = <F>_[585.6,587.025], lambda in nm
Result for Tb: 1.53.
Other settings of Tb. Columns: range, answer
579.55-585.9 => 1.47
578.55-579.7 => 1.41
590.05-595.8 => 1.48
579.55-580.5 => 1.46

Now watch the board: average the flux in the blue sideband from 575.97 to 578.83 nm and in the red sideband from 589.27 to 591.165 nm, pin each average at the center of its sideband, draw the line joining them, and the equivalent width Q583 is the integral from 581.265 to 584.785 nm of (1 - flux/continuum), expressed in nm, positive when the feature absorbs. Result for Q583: -0.28 nm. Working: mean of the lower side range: 1.43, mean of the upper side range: 1.32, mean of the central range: 1.49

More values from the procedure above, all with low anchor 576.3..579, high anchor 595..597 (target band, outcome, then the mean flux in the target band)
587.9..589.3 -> 0.19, 1.3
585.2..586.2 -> 0.02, 1.45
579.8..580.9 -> -0.04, 1.5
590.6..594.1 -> 0.15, 1.45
